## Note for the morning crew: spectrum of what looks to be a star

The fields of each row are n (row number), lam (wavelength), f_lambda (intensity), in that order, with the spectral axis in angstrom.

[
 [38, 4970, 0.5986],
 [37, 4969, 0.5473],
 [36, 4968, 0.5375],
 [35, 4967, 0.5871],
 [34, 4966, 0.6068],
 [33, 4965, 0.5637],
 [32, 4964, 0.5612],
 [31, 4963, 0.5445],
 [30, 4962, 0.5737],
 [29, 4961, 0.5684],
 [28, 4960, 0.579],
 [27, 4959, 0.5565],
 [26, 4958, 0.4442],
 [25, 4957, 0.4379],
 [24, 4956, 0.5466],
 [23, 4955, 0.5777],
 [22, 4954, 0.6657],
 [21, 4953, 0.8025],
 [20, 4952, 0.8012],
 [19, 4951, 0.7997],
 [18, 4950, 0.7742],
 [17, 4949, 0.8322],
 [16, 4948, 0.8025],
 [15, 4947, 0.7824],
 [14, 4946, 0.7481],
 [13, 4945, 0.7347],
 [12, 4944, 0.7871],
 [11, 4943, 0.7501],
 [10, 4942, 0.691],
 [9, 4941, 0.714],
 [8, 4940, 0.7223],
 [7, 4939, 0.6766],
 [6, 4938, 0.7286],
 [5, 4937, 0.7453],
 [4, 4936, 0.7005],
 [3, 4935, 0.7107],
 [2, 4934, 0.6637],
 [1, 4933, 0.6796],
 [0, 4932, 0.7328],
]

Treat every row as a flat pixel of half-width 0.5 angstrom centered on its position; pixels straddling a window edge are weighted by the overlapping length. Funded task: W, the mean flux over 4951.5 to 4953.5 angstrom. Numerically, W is 0.802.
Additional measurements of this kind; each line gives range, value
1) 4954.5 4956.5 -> 0.562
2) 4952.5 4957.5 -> 0.606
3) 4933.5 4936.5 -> 0.692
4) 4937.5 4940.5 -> 0.709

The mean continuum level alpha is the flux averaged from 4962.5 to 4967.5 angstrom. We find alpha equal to 0.573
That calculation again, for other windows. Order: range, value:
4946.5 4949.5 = 0.806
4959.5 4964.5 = 0.565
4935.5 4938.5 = 0.725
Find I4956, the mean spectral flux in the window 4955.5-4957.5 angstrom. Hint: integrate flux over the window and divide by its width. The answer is 0.492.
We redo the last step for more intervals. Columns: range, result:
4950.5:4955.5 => 0.729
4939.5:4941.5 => 0.718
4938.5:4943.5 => 0.711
